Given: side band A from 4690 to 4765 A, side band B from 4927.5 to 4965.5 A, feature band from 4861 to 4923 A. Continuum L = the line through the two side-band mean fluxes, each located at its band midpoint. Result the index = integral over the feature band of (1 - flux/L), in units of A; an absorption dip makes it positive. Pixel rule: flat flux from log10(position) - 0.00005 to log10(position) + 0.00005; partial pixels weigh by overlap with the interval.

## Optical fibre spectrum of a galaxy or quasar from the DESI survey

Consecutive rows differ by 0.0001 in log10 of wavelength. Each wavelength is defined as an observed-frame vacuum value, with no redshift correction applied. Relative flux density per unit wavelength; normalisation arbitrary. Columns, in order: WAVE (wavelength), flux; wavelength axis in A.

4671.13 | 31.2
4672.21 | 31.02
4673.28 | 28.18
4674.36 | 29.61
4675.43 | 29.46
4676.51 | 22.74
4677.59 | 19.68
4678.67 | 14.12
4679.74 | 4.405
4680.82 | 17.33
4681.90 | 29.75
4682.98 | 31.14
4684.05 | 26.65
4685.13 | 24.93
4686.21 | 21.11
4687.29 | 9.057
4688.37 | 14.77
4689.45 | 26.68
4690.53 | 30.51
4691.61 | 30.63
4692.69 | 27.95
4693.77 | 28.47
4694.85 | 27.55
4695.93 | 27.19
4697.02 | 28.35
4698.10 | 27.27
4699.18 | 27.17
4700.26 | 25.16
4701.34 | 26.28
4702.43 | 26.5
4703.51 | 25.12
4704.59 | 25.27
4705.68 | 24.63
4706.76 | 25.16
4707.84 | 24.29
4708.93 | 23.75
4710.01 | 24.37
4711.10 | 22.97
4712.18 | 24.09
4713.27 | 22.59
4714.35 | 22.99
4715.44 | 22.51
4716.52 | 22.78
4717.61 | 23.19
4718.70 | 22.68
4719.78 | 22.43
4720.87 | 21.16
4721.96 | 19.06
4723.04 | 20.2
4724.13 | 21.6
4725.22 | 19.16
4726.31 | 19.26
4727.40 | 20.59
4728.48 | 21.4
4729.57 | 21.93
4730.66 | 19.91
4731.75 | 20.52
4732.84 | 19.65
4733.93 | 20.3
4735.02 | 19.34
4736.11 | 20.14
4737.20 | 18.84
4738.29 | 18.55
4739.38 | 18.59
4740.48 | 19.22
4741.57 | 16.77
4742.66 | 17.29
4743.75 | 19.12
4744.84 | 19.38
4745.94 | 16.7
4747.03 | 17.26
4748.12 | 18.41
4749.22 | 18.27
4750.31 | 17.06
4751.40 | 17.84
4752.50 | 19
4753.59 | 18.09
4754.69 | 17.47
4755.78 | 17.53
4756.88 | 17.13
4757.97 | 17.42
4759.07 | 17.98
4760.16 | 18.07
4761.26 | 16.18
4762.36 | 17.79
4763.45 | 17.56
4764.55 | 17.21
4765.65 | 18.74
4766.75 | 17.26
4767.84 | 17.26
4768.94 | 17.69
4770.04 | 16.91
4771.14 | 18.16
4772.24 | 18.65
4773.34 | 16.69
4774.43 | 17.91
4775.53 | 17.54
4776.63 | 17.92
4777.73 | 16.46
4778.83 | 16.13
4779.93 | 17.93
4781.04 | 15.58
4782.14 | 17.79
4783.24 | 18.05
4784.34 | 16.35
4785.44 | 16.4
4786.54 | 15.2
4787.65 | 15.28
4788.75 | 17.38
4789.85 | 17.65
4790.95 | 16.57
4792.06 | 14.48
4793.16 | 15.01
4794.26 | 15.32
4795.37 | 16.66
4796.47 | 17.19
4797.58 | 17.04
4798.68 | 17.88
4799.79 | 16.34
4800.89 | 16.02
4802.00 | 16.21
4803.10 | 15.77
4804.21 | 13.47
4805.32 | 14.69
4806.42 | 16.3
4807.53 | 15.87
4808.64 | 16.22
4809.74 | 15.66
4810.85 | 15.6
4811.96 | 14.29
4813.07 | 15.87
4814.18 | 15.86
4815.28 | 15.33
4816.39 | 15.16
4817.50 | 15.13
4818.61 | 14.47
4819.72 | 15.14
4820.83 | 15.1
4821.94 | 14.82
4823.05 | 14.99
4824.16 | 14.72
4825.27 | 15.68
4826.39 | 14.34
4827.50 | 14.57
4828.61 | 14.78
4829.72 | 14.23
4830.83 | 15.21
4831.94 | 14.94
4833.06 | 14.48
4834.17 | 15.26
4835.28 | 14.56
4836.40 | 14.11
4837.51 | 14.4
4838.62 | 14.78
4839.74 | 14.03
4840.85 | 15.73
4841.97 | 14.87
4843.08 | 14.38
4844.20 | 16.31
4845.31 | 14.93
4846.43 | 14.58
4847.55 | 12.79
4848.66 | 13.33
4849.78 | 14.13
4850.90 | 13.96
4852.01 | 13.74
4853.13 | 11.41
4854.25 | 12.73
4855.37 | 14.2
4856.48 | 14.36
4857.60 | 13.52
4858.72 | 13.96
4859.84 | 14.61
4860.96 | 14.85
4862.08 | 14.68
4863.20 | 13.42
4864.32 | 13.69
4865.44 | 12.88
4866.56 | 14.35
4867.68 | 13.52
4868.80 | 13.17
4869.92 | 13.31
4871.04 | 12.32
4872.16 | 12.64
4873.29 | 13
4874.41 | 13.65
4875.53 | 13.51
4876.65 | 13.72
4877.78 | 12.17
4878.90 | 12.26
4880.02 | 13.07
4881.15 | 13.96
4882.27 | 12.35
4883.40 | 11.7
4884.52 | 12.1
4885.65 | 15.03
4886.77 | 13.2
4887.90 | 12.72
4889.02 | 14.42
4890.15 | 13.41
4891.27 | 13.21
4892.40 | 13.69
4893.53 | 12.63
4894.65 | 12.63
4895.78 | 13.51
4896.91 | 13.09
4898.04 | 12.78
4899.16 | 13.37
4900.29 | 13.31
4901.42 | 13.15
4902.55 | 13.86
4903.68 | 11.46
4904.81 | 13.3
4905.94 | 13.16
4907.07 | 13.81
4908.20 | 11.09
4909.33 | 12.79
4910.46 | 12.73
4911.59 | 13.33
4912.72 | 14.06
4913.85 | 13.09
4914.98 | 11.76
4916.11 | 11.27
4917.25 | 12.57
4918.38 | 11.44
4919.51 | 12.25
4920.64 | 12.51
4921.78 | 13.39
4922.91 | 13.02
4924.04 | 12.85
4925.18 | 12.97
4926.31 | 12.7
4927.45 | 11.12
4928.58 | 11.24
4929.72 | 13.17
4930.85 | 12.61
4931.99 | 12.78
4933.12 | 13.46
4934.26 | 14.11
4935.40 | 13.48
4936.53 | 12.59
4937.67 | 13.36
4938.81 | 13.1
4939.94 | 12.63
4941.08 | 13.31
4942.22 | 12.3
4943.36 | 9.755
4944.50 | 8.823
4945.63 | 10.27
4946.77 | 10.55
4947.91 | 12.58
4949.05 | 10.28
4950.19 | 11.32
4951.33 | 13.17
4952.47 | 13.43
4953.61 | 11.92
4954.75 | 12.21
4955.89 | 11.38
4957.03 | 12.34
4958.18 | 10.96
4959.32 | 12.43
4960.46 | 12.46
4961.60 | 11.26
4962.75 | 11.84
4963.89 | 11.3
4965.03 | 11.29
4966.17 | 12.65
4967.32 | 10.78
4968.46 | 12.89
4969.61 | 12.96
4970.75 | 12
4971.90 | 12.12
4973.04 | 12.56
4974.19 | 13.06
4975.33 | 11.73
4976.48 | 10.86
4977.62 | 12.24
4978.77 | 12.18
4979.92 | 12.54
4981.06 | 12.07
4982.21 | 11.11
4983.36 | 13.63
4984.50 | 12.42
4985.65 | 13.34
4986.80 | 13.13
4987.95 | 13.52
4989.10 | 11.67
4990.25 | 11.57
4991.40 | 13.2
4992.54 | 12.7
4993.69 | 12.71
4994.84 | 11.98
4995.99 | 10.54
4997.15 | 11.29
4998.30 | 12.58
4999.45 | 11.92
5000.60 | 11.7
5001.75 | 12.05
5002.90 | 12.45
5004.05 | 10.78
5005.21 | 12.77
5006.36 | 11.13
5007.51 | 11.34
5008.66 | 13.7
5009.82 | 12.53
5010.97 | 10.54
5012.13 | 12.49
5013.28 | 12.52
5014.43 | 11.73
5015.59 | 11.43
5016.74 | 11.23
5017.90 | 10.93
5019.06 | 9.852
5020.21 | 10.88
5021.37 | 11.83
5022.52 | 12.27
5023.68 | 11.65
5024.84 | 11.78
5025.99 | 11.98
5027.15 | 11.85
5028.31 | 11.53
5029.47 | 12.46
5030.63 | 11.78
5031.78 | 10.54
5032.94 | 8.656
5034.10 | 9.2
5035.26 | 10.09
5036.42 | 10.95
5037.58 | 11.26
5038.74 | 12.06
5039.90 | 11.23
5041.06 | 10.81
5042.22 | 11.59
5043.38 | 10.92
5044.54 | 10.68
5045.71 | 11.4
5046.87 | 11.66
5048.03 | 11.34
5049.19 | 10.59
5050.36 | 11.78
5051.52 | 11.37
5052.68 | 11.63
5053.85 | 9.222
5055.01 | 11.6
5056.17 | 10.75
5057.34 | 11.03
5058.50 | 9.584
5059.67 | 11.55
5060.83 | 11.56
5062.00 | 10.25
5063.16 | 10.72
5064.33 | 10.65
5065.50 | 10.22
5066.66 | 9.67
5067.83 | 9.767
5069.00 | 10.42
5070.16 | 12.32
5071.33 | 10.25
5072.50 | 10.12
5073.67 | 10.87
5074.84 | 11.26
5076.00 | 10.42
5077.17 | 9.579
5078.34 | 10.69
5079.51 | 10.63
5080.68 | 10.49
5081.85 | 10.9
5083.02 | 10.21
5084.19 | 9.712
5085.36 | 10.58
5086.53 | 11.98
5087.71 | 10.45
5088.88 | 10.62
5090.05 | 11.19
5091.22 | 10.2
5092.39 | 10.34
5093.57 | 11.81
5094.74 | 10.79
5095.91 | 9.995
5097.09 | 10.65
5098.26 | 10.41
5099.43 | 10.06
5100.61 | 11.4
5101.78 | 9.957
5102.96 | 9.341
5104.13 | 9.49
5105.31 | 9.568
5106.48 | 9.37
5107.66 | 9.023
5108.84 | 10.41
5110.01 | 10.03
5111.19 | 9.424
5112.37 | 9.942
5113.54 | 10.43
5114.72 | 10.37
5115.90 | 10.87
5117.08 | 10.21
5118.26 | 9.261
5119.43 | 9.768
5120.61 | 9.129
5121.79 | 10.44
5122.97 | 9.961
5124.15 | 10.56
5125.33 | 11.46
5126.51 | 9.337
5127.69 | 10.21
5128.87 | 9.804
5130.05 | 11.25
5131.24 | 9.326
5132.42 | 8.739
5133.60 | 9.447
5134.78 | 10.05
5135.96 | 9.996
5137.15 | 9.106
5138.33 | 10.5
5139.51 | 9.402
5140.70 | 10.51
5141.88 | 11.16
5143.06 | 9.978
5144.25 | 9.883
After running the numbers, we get 5.7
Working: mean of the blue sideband 21.4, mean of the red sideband 12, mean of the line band 13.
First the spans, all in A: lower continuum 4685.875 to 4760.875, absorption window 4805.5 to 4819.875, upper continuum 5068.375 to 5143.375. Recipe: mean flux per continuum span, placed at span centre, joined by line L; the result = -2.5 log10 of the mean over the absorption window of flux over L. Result 0.22 mag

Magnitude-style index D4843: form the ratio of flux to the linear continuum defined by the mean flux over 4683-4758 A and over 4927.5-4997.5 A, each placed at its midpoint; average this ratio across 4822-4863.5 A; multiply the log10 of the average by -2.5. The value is 0.18 mag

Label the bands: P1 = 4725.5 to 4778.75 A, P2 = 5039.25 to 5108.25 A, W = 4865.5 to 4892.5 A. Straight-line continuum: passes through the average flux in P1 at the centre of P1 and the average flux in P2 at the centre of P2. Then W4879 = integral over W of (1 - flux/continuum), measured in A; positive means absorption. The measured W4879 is 3.7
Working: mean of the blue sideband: 18.3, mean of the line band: 13.2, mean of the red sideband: 10.6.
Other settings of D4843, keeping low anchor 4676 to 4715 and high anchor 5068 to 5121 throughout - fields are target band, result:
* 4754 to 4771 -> 0.230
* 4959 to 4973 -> 0.219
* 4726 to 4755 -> 0.182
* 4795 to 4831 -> 0.274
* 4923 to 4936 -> 0.240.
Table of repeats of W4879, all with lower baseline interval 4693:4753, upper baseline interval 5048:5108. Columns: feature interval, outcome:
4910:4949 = 7.4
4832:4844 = 2.3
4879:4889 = 2.2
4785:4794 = 1.7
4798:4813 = 2.7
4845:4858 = 3.0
